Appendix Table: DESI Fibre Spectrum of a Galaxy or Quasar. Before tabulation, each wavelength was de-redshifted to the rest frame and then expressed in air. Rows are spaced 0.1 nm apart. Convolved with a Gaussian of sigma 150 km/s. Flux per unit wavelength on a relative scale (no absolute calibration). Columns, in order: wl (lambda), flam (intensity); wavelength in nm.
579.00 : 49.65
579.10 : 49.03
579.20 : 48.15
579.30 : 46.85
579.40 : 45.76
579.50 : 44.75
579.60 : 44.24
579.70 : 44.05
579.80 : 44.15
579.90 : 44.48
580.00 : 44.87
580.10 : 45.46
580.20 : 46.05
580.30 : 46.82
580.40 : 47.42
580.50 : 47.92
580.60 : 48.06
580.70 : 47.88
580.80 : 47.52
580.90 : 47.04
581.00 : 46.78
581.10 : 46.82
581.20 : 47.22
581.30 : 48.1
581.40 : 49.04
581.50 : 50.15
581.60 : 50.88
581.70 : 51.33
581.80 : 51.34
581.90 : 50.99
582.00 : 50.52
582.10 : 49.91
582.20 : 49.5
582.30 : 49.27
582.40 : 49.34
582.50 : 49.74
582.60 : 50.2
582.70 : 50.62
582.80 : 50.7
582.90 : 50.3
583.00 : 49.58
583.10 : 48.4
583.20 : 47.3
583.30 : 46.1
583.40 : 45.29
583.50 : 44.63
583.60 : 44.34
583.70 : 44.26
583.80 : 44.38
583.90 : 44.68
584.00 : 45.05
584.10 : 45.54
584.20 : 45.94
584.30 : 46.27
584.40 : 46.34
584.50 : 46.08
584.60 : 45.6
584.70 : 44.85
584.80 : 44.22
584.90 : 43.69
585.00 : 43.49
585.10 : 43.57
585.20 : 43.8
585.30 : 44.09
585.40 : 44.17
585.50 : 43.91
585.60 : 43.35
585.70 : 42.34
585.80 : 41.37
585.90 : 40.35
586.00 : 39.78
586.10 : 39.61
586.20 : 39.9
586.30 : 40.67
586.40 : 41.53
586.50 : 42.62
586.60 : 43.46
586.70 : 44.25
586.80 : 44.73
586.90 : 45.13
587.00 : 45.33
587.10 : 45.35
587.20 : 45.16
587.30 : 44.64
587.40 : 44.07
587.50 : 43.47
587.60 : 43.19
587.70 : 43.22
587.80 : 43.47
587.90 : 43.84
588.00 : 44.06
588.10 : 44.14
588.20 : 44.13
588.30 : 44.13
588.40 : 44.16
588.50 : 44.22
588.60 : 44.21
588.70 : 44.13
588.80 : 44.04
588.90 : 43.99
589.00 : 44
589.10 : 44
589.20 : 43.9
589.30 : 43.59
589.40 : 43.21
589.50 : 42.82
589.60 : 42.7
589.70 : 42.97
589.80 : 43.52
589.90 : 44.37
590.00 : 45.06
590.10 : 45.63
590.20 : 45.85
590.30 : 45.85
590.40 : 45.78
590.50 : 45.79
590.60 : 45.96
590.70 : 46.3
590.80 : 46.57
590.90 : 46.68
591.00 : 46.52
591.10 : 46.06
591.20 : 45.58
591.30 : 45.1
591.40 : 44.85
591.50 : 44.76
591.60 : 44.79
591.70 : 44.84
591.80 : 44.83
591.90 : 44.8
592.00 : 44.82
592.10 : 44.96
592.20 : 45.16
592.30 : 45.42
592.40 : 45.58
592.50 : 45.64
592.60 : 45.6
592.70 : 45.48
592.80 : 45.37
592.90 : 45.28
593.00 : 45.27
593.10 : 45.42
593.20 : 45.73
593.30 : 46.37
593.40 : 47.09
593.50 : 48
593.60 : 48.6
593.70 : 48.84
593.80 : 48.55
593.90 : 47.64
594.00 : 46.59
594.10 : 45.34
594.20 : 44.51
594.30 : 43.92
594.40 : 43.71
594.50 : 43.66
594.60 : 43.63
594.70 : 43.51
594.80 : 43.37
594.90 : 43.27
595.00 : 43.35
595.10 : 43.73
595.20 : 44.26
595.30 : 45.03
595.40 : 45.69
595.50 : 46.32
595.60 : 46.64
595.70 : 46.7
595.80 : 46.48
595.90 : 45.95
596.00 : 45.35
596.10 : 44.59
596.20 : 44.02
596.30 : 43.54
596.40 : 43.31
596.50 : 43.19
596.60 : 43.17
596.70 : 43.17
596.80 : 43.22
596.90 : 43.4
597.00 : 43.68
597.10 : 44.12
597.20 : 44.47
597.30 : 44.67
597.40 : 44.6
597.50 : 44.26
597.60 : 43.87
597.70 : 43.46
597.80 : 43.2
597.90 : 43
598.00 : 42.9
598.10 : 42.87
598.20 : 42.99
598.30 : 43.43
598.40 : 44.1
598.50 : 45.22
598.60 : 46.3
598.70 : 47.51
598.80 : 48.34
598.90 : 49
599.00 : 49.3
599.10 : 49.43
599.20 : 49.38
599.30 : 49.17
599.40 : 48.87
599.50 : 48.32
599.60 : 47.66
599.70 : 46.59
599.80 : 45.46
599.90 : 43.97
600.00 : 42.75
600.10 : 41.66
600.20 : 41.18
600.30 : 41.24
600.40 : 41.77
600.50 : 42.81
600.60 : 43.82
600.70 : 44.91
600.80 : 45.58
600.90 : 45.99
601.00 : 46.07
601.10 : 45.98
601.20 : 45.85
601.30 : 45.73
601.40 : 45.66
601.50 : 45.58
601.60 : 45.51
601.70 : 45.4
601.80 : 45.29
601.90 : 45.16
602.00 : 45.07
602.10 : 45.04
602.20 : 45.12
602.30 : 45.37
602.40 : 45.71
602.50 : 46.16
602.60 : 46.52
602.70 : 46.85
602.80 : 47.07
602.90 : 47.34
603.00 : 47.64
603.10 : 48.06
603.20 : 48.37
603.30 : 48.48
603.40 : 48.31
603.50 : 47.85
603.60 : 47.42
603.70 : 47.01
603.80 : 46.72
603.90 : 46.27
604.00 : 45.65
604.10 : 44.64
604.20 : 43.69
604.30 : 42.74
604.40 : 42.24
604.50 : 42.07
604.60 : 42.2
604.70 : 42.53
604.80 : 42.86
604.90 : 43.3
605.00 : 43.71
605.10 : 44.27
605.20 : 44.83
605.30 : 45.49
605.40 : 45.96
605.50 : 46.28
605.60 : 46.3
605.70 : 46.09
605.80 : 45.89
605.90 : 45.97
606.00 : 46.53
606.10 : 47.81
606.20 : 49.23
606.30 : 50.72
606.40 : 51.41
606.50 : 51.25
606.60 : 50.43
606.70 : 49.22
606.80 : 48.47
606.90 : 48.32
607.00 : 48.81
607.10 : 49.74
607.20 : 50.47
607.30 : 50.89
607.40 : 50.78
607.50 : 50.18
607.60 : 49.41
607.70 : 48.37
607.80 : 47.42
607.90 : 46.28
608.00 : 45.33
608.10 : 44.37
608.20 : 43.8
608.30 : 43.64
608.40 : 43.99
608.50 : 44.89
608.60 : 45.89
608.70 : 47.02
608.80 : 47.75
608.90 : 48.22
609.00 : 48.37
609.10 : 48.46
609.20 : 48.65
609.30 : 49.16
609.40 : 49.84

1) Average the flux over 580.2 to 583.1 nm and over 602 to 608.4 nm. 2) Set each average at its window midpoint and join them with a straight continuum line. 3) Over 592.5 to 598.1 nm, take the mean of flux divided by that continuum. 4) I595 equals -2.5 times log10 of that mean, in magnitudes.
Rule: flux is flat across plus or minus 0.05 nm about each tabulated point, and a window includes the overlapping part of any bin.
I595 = 0.07 mag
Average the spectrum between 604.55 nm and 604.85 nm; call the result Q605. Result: 42.5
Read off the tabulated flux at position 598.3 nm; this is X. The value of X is 43.43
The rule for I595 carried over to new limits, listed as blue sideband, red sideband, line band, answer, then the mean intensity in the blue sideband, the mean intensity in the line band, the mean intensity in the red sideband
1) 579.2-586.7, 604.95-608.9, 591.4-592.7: 0.03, 46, 45.1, 47.4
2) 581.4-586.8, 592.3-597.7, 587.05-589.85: 0.04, 45.9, 43.9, 45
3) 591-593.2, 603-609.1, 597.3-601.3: 0.02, 45.3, 45.2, 46.8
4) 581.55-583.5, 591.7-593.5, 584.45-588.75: 0.10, 49.4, 43.5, 45.5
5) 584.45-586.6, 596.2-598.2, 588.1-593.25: -0.04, 42.8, 44.9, 43.6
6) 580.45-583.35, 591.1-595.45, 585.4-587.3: 0.11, 49.1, 42.8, 45.3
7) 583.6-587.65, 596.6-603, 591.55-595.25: -0.02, 43.8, 45.3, 45.2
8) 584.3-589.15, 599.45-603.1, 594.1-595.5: 0.01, 43.6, 44.1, 45.3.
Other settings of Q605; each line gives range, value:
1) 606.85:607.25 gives 49.3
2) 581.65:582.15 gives 50.8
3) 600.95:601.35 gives 45.9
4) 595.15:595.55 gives 45.3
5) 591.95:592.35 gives 45.1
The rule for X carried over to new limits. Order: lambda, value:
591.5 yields 44.76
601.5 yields 45.58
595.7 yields 46.7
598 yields 42.9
